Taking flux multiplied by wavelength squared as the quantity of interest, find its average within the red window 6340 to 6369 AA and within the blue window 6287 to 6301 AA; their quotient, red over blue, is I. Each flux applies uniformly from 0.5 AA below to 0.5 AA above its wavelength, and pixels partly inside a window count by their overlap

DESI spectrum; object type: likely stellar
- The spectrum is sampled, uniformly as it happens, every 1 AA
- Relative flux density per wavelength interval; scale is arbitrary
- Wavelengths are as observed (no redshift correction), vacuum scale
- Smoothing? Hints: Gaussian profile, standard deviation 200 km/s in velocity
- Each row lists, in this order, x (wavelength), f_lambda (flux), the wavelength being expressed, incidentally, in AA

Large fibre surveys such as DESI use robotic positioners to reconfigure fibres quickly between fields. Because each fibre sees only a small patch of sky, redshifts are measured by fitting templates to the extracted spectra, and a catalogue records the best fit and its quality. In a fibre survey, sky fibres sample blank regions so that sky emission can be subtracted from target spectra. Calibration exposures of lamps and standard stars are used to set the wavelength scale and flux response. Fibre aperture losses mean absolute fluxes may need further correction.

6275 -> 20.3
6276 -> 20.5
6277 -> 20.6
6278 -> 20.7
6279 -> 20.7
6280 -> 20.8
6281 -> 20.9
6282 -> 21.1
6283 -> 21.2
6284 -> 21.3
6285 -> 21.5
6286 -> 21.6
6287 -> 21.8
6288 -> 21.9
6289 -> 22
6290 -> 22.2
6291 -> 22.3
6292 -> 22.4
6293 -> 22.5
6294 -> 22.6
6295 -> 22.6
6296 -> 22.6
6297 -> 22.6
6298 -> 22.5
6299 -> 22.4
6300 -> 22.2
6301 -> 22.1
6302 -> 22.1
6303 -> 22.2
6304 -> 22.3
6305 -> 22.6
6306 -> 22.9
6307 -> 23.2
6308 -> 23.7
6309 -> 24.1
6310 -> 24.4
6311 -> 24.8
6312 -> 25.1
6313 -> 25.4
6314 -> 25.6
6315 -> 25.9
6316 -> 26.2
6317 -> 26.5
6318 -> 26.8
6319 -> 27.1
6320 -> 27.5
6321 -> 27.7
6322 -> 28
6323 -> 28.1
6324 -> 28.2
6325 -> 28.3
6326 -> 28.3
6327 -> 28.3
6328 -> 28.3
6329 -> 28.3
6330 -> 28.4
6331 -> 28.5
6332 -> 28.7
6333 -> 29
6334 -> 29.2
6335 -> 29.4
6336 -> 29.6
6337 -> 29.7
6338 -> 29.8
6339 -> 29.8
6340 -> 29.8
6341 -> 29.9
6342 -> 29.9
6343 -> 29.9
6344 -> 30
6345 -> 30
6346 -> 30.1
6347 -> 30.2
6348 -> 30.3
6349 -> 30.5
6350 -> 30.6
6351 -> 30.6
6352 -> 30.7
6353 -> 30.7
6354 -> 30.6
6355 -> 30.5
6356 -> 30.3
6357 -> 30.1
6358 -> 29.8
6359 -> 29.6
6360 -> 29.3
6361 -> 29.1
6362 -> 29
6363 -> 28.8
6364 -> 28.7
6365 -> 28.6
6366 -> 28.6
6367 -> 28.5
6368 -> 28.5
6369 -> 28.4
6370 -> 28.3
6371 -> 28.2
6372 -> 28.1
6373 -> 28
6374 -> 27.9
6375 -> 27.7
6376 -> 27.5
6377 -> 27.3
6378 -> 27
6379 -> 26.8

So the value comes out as 1.36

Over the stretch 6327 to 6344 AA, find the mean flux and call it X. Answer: 29.3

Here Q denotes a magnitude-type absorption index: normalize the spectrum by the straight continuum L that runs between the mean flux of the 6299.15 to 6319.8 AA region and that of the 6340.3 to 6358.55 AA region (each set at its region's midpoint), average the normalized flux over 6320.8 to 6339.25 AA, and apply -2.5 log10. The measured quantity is -0.05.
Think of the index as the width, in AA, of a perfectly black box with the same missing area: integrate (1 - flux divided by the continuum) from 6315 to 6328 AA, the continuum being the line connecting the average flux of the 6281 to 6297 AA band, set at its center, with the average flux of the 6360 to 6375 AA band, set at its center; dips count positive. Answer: -1.52 AA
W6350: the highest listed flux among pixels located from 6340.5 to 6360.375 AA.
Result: 30.7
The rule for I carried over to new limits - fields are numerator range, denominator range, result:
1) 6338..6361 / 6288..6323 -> 1.27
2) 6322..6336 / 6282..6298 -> 1.31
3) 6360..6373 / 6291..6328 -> 1.18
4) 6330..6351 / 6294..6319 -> 1.26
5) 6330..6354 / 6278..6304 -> 1.38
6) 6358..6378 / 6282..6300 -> 1.32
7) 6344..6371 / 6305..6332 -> 1.13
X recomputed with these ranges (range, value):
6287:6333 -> 24.9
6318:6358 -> 29.3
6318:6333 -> 28.1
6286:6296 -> 22.2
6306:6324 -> 25.9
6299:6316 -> 23.7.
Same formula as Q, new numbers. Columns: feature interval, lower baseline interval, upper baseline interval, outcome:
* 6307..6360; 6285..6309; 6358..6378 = -0.12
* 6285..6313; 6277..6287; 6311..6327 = 0.05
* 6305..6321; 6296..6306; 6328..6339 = -0.02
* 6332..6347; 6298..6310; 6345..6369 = -0.09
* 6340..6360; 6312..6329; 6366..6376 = -0.09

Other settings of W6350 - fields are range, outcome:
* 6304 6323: 28.1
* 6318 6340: 29.8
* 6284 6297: 22.6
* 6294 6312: 25.1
